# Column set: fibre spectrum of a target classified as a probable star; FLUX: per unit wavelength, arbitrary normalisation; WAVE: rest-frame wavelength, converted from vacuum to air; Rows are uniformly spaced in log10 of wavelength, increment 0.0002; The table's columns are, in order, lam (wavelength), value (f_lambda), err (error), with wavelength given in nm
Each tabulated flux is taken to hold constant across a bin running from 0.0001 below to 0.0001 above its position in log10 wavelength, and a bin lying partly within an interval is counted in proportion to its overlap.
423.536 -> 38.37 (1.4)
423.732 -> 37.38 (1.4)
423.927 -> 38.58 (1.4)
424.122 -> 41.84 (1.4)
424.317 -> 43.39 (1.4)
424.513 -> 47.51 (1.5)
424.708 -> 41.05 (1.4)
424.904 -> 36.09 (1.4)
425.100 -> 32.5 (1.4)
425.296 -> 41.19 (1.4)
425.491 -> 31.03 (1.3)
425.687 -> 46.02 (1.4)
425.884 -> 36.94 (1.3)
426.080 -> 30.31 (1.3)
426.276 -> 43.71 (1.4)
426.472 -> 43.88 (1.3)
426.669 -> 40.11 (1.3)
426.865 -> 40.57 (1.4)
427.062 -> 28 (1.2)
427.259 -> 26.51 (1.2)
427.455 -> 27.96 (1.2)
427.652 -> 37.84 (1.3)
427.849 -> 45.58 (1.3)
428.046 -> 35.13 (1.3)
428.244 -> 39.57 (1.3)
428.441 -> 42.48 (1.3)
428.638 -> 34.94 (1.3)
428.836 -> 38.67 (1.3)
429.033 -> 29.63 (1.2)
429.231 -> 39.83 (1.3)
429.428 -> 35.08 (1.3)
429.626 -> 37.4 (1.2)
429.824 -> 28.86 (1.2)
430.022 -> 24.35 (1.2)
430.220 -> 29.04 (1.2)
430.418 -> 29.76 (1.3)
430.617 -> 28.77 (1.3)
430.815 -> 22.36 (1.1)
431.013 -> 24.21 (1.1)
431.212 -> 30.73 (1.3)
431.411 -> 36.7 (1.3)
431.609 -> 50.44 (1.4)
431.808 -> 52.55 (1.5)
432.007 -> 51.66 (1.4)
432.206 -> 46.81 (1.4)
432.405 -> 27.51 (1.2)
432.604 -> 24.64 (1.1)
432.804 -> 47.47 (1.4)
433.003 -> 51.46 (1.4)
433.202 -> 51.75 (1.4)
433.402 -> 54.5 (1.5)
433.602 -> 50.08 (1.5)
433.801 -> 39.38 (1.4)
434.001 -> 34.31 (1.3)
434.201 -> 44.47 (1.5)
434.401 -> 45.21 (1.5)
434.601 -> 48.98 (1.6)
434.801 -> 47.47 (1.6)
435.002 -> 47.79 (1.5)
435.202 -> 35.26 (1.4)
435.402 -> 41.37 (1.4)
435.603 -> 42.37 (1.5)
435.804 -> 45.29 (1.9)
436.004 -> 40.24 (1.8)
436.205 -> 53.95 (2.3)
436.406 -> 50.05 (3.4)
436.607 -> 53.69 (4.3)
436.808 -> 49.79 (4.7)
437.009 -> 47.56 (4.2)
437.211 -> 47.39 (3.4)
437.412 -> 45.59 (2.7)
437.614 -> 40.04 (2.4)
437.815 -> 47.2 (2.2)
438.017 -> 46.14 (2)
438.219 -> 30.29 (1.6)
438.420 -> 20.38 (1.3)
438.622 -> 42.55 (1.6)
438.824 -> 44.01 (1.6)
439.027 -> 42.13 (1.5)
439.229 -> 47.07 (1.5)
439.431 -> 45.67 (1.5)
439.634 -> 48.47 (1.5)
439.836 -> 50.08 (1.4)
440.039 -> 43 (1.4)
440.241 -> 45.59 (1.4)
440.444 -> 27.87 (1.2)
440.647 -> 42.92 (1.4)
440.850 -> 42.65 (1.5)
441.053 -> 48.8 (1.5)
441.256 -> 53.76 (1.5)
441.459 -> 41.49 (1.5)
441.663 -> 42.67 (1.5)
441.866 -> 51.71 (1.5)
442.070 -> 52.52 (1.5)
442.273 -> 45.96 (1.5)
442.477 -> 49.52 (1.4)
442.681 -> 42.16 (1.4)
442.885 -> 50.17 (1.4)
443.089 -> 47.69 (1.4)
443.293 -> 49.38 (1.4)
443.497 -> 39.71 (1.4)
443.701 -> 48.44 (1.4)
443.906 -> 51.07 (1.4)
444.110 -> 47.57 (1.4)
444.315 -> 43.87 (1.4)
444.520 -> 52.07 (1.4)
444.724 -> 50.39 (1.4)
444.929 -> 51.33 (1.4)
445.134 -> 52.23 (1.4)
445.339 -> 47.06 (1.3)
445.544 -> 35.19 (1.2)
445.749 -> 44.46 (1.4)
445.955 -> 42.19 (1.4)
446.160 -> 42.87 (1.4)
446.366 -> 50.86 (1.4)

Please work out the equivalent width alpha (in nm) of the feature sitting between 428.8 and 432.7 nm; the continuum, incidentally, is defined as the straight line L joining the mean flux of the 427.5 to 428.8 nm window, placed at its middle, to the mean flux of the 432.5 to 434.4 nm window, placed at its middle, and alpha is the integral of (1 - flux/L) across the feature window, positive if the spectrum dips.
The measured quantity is 0.67 nm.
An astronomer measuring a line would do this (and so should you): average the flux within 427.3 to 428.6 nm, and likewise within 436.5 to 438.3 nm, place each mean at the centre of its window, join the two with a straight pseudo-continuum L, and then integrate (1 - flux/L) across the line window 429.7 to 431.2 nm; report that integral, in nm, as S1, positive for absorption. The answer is 0.47 nm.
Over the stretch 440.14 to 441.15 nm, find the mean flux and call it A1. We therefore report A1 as 41.5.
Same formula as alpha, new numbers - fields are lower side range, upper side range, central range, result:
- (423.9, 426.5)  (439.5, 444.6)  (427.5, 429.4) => 0.14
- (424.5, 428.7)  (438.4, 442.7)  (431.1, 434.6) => -0.25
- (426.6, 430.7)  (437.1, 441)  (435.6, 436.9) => -0.27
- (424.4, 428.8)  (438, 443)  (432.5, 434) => -0.15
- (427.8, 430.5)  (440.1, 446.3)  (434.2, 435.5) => -0.16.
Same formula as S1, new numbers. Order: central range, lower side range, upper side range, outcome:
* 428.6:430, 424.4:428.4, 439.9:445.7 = 0.17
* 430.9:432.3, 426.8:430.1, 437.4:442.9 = -0.16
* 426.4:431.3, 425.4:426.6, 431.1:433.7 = 0.89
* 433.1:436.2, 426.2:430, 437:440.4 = -0.35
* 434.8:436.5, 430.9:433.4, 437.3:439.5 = -0.14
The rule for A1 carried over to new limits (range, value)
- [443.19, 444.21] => 47.3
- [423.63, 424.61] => 41.7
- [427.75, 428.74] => 39.5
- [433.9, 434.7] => 43.2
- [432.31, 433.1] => 37.8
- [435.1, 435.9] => 41.1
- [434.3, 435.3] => 45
